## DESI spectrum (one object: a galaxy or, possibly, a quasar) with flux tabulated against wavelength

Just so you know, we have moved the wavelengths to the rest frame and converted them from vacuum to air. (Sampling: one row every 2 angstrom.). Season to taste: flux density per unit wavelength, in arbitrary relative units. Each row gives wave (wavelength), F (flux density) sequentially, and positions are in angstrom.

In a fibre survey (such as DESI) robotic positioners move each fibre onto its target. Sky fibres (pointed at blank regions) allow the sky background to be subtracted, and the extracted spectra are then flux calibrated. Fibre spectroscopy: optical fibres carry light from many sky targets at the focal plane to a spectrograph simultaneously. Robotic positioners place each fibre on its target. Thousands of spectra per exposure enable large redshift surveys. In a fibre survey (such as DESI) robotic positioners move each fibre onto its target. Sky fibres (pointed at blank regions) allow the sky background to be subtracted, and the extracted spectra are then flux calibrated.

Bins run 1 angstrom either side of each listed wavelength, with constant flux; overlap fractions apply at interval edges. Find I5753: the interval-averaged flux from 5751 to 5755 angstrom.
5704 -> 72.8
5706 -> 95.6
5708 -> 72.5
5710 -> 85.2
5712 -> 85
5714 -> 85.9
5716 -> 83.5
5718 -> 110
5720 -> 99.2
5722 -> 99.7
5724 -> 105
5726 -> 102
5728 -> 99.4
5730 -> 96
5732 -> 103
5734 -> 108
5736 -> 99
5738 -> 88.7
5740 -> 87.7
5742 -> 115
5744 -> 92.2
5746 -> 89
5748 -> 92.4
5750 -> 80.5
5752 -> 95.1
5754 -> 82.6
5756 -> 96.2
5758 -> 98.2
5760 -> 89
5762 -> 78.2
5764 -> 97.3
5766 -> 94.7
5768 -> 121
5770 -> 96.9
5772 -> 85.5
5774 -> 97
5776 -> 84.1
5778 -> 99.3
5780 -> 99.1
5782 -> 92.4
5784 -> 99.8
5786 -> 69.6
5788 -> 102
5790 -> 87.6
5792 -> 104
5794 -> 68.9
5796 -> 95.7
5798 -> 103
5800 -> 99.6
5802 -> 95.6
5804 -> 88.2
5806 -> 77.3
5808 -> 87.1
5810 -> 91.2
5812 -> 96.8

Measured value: 88.8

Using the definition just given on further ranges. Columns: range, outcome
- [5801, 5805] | 91.9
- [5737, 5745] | 95.9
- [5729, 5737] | 102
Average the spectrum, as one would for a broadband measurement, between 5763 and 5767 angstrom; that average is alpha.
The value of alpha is 96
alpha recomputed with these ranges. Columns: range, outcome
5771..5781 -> 93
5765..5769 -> 108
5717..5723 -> 103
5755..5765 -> 91.8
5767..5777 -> 96.9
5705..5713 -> 84.6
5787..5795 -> 90.6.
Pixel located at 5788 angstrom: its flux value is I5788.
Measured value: 102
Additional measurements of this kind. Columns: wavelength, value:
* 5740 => 87.7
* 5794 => 68.9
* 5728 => 99.4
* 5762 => 78.2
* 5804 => 88.2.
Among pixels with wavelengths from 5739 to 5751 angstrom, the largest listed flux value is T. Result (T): 115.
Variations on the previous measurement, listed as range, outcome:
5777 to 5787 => 99.8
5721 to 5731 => 105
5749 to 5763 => 98.2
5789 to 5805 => 104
